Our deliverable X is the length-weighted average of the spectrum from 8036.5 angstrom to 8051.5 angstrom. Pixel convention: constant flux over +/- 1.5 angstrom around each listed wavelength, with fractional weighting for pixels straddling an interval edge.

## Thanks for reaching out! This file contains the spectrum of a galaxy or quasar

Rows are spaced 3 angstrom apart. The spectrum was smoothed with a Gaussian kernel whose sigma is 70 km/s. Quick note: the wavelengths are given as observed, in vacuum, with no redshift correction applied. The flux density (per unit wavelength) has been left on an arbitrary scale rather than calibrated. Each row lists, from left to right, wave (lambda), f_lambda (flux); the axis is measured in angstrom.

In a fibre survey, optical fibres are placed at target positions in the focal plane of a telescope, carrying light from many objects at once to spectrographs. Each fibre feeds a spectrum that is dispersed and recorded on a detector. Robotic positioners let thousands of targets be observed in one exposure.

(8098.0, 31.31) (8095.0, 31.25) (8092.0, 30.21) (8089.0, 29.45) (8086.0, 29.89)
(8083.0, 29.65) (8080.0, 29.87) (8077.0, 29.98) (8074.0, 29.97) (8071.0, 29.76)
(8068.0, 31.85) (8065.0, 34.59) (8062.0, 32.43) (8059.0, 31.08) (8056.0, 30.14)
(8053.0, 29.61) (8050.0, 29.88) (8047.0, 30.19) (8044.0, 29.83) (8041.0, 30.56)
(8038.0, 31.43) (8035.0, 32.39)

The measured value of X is 30.4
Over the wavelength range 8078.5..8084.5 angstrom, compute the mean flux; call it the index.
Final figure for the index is 29.8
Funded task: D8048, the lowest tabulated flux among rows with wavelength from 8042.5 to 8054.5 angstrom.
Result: 29.61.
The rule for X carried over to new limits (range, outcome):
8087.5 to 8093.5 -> 29.8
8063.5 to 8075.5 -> 31.5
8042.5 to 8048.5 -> 30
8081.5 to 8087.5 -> 29.8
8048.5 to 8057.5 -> 29.9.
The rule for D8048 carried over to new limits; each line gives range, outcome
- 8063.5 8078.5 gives 29.76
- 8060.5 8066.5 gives 32.43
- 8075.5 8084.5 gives 29.65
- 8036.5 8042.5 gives 30.56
